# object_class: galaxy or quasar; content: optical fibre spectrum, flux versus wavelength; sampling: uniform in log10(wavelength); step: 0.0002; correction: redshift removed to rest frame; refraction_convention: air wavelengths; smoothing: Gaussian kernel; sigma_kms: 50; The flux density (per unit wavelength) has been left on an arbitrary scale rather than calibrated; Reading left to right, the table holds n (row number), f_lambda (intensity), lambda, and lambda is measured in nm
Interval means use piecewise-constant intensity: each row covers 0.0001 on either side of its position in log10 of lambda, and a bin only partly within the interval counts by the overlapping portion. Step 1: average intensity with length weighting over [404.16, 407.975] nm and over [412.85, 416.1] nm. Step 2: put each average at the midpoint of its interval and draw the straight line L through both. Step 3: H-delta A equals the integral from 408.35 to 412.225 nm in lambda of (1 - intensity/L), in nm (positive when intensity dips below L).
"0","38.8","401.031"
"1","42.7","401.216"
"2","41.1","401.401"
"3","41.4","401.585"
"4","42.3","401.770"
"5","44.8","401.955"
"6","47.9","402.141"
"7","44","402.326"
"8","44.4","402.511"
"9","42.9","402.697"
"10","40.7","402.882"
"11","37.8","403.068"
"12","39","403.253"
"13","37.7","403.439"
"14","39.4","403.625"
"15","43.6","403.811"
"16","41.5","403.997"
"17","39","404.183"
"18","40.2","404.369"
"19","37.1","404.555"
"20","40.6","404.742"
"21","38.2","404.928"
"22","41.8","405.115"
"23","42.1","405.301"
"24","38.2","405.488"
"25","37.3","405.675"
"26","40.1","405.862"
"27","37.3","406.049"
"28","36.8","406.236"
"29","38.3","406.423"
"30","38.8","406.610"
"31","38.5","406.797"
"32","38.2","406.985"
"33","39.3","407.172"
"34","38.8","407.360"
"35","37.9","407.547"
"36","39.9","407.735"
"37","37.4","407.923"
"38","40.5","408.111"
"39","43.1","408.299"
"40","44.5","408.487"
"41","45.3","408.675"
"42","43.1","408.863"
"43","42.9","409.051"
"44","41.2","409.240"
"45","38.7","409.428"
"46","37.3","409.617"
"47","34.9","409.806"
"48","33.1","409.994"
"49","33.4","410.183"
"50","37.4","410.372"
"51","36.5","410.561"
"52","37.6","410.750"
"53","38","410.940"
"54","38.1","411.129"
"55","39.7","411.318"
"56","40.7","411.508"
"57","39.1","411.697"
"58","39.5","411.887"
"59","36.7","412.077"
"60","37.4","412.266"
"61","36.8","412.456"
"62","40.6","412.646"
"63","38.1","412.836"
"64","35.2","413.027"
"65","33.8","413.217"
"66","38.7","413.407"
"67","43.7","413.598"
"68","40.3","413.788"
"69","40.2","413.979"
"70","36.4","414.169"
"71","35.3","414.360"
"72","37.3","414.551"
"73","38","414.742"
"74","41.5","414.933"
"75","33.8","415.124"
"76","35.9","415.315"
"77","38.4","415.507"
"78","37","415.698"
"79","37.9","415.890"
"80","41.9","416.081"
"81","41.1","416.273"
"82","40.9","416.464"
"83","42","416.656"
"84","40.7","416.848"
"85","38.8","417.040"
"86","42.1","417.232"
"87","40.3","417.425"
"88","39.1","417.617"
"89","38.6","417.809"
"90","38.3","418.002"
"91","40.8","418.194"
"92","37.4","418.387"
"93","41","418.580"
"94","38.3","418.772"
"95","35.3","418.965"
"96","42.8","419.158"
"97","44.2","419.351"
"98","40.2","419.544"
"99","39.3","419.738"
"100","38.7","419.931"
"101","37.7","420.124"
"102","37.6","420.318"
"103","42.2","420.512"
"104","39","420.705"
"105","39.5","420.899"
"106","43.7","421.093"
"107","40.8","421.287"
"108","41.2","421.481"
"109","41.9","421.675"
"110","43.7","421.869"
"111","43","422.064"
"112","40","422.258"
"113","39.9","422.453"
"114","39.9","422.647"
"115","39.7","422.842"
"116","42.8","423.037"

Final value -0.05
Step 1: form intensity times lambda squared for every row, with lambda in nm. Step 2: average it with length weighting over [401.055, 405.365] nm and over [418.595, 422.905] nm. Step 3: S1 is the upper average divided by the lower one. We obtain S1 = 1.07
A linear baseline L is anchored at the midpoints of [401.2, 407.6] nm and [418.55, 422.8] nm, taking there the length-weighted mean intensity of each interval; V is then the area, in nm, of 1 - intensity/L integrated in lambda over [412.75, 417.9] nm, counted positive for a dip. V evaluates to 0.20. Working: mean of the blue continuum 40.3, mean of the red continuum 40.4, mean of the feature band 38.8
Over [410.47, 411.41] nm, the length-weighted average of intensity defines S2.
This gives 38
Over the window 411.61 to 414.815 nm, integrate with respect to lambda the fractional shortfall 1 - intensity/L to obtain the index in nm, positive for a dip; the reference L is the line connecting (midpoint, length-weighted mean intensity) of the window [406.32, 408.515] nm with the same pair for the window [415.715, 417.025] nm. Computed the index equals 0.16 nm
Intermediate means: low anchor 39.4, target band 38.1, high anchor 40.4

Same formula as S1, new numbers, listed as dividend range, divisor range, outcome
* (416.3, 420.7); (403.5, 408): 1.08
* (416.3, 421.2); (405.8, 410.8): 1.08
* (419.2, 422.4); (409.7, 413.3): 1.15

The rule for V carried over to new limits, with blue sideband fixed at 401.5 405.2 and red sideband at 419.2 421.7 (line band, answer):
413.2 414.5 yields 0.07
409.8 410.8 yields 0.13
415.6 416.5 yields 0.02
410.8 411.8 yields 0.04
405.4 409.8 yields 0.15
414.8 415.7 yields 0.07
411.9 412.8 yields 0.06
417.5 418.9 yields 0.05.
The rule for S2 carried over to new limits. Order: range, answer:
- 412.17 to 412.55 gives 37.2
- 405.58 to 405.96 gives 38.6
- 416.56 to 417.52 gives 40.7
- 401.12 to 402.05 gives 42.4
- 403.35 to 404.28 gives 40.3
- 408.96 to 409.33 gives 42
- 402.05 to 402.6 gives 45.5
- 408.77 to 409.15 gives 43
